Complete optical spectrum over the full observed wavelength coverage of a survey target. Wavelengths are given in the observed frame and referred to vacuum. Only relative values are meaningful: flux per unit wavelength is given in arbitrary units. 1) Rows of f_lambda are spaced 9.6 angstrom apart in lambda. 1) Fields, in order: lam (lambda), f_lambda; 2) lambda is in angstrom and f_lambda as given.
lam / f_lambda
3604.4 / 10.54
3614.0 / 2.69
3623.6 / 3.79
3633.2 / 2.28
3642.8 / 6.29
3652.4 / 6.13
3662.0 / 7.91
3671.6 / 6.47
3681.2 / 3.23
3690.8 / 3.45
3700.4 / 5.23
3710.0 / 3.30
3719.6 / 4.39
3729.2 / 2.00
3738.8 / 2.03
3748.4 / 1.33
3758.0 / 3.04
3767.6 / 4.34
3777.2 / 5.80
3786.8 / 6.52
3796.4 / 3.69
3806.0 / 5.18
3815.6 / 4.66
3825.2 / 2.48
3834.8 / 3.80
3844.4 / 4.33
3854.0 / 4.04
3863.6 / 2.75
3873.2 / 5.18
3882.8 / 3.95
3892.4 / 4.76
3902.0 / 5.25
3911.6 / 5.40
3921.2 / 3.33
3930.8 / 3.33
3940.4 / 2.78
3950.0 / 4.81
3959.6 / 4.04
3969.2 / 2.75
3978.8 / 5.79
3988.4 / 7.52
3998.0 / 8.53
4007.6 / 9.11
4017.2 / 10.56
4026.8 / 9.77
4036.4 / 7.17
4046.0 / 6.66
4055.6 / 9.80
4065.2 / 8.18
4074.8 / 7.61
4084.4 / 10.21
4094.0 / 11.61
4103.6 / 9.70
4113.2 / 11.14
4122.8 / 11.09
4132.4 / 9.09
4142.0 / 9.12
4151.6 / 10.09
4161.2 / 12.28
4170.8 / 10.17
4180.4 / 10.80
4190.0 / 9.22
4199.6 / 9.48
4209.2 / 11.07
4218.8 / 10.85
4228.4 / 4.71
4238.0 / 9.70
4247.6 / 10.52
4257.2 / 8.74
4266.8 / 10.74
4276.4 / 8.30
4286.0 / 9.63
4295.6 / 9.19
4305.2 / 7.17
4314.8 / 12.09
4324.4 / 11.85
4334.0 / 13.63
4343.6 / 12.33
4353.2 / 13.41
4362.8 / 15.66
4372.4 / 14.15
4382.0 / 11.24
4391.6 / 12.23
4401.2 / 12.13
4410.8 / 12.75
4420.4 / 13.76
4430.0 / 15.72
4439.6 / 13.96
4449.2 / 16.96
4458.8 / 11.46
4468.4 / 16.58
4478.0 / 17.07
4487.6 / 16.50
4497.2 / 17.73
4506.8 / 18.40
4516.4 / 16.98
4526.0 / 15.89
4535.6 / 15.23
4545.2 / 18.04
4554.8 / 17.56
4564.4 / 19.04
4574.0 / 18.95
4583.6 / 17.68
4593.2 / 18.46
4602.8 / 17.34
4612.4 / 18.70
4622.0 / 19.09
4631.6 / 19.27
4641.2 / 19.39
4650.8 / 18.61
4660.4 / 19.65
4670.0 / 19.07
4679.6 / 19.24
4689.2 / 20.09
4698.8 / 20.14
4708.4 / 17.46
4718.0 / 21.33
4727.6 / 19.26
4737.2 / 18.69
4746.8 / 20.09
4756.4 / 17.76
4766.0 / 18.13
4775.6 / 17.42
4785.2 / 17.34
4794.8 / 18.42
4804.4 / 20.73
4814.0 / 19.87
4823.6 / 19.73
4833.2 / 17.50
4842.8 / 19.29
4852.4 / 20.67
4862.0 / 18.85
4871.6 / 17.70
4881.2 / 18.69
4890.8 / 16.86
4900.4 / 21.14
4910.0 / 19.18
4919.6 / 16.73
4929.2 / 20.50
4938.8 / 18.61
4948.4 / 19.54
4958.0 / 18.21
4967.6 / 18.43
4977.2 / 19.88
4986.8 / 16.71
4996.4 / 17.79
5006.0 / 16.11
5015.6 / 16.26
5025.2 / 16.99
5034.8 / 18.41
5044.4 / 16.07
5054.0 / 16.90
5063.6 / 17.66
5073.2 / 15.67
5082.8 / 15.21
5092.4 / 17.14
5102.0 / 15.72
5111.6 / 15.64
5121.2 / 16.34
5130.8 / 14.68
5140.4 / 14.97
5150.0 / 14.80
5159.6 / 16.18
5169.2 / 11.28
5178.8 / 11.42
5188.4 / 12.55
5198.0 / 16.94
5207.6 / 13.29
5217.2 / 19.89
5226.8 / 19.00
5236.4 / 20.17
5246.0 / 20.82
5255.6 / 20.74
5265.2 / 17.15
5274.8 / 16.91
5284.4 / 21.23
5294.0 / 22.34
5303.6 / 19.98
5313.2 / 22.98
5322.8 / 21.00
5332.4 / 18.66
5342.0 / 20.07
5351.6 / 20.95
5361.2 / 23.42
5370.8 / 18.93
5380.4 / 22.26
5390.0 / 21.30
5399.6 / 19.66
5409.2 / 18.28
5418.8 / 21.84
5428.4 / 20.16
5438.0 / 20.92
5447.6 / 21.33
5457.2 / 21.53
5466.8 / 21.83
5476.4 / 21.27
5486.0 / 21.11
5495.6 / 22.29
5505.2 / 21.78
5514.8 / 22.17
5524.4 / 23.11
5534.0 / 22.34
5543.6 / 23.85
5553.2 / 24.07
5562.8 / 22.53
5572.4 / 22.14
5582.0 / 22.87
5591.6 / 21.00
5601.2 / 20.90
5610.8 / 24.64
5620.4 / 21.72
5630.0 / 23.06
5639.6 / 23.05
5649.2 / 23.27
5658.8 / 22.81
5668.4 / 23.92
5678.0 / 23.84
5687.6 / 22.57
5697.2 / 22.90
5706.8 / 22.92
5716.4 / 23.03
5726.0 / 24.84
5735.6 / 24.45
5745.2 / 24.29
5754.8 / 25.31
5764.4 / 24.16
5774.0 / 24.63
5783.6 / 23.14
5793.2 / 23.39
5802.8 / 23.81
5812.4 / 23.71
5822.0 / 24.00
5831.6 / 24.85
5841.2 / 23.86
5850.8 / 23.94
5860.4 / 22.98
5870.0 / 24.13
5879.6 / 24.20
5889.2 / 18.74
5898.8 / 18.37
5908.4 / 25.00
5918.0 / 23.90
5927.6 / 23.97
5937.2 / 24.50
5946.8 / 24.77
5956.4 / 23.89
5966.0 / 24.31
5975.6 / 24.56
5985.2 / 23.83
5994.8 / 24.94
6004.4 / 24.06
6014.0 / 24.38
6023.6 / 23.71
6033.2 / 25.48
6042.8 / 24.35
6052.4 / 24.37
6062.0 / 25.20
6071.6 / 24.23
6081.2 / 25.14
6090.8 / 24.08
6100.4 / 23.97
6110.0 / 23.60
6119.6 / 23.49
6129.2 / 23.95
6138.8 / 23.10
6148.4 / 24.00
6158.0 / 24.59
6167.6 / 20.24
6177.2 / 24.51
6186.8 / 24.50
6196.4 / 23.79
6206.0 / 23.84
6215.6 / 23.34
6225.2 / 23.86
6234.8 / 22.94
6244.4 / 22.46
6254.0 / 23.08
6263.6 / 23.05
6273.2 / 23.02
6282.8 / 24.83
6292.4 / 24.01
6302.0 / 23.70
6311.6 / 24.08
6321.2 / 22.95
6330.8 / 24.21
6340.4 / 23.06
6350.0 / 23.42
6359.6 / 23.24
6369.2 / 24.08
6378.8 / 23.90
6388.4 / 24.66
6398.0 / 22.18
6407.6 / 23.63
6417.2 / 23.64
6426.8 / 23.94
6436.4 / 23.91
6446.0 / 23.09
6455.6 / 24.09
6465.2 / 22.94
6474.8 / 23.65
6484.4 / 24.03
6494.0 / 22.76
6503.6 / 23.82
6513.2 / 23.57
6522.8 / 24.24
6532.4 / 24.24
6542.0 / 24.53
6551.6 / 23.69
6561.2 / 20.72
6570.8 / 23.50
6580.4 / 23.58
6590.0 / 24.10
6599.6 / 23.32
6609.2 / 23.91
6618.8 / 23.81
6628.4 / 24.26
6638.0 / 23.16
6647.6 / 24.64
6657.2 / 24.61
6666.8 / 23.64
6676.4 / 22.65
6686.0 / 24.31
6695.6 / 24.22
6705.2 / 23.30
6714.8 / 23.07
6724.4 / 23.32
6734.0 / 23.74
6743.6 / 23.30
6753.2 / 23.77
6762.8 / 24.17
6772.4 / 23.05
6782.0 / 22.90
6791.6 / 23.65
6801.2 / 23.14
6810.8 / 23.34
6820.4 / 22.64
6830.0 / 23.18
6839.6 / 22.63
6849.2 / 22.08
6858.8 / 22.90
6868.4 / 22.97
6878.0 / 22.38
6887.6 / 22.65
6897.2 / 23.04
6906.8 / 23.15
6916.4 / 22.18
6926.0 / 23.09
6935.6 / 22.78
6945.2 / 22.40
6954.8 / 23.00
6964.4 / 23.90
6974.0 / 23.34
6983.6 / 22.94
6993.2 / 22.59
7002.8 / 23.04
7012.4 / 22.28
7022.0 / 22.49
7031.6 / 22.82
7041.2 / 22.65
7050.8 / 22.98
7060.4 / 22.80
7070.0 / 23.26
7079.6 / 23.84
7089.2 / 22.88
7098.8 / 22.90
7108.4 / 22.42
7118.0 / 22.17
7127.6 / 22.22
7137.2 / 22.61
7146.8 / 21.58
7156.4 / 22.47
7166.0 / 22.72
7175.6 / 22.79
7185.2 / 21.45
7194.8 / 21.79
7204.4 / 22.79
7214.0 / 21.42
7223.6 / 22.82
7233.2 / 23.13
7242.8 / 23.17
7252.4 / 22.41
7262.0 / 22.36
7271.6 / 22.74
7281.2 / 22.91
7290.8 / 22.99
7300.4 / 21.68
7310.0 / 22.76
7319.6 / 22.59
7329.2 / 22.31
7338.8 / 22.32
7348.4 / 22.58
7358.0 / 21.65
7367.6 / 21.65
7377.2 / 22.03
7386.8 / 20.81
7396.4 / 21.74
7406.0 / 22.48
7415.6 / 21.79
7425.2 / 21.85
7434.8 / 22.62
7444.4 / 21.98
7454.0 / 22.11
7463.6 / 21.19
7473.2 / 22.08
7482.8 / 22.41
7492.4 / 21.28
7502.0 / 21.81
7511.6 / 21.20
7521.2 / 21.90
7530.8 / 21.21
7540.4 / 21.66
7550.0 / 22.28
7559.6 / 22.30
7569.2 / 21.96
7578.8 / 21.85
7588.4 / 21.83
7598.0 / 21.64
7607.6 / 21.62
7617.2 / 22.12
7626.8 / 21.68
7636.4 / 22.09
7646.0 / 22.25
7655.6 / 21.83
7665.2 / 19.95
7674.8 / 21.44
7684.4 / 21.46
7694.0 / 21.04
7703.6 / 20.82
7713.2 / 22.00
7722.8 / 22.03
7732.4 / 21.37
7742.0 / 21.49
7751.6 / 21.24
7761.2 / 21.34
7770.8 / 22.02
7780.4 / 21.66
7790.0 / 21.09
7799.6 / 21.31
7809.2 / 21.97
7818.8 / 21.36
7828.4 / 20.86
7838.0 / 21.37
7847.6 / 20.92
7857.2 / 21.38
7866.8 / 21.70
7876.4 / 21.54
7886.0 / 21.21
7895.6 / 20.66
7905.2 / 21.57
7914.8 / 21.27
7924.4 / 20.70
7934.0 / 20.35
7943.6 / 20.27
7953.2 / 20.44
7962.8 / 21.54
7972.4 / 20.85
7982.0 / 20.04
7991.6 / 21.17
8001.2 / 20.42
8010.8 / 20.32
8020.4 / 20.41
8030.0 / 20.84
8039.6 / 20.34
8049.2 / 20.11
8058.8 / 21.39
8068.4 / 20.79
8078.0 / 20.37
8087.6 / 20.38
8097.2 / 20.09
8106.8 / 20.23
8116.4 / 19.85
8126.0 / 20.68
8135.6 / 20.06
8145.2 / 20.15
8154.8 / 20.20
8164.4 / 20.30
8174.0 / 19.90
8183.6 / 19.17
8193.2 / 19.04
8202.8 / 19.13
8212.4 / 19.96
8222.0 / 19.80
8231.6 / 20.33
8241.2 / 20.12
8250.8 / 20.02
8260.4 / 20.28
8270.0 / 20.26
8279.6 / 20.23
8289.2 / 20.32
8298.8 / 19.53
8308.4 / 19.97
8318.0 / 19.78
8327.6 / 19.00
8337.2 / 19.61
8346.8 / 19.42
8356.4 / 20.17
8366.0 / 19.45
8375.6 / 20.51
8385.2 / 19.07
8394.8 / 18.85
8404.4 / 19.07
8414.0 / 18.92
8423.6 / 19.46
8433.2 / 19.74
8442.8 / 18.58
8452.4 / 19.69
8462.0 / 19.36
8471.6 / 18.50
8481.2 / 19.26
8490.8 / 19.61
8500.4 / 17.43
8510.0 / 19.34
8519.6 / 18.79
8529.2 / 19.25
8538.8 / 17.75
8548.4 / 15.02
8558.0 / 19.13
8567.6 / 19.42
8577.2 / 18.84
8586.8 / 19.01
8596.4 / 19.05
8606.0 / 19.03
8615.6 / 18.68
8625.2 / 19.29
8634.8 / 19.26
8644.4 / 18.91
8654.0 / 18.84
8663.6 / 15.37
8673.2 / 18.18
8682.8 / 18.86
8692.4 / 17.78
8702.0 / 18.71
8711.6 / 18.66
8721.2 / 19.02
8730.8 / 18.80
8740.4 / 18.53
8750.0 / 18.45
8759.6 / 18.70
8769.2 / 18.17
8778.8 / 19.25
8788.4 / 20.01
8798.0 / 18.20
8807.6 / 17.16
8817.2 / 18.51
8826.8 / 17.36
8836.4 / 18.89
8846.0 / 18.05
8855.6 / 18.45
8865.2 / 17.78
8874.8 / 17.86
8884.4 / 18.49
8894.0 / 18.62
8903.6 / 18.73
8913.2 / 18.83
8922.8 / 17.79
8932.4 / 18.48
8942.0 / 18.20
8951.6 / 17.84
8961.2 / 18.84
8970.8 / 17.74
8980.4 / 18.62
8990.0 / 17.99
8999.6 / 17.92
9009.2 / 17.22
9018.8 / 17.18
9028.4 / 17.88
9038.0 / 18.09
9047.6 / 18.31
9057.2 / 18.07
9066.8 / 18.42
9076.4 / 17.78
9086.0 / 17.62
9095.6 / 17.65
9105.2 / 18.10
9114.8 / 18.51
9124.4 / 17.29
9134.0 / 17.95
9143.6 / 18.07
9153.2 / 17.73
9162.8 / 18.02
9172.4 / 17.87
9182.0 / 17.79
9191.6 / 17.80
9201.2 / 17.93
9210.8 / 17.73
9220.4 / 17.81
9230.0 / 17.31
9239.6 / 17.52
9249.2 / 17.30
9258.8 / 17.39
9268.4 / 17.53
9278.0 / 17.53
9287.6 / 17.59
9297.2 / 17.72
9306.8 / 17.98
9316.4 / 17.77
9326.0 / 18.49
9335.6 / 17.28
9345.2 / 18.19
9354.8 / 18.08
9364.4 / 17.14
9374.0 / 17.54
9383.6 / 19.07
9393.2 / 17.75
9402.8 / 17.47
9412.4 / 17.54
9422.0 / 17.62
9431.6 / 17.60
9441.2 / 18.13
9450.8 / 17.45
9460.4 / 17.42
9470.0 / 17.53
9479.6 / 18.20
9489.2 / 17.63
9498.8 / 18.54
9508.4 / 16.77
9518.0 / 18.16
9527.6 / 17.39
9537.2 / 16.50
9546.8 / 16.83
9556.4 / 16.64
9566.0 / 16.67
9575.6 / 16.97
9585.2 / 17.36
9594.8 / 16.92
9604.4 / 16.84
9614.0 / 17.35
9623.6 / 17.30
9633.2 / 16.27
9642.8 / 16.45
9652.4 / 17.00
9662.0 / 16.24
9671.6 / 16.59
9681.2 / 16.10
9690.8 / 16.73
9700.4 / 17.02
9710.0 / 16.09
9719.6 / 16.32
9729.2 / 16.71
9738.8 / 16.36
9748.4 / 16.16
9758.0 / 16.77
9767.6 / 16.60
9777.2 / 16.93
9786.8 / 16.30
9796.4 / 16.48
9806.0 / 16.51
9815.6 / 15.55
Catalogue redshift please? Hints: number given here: 0.000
